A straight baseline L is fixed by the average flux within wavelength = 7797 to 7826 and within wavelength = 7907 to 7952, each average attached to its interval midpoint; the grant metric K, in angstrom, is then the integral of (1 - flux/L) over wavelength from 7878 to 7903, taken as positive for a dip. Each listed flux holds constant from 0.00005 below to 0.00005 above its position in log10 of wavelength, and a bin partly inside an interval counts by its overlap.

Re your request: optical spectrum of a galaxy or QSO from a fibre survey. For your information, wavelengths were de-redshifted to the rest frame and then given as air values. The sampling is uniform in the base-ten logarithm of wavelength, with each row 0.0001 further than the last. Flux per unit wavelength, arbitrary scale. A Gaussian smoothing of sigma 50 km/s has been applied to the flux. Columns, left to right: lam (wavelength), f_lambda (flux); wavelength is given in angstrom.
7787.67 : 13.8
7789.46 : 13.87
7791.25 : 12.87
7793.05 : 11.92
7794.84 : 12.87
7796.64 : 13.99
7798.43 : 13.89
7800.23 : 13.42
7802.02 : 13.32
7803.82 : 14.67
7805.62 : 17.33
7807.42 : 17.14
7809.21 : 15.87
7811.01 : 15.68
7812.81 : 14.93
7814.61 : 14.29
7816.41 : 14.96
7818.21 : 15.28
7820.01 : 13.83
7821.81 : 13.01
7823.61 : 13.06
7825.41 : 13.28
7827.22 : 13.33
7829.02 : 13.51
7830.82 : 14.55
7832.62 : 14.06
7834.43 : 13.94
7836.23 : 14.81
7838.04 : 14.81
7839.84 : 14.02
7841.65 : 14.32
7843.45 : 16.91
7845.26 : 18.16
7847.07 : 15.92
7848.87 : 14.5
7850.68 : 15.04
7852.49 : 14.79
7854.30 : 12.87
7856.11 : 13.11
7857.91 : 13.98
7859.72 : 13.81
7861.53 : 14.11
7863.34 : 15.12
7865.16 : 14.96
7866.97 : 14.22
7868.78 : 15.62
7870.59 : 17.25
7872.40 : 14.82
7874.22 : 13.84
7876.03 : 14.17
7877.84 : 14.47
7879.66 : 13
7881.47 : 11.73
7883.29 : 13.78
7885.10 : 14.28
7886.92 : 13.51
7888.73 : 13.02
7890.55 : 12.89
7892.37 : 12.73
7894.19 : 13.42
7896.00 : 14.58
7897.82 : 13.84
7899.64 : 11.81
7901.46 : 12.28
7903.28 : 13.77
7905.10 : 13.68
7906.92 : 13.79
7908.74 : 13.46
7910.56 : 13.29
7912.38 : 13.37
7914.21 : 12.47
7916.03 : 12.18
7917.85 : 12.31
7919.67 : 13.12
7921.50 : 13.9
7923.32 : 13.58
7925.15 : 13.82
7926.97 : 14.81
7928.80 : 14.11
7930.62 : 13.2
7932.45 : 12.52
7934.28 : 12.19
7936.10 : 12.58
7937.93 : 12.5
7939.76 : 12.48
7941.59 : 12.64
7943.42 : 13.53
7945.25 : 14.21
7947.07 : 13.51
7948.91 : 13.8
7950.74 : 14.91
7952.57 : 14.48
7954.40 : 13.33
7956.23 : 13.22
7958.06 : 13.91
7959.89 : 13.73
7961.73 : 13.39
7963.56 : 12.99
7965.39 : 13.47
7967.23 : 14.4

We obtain 1.0 angstrom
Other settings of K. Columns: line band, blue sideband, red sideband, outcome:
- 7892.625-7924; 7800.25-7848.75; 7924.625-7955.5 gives 1.4 angstrom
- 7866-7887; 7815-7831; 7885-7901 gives -1.3 angstrom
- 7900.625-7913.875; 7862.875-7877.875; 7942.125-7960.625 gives 1.0 angstrom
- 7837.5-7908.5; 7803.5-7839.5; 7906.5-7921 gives -2.3 angstrom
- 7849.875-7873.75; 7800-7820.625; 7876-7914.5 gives -0.9 angstrom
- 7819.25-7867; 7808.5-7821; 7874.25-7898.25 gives 0.0 angstrom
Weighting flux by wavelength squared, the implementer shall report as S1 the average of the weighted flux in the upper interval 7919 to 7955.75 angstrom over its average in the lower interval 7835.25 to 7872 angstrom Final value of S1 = 0.92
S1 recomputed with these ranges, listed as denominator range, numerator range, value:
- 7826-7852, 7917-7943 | 0.91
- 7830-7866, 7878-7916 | 0.91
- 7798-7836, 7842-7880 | 1.04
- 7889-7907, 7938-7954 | 1.04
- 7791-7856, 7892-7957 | 0.94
